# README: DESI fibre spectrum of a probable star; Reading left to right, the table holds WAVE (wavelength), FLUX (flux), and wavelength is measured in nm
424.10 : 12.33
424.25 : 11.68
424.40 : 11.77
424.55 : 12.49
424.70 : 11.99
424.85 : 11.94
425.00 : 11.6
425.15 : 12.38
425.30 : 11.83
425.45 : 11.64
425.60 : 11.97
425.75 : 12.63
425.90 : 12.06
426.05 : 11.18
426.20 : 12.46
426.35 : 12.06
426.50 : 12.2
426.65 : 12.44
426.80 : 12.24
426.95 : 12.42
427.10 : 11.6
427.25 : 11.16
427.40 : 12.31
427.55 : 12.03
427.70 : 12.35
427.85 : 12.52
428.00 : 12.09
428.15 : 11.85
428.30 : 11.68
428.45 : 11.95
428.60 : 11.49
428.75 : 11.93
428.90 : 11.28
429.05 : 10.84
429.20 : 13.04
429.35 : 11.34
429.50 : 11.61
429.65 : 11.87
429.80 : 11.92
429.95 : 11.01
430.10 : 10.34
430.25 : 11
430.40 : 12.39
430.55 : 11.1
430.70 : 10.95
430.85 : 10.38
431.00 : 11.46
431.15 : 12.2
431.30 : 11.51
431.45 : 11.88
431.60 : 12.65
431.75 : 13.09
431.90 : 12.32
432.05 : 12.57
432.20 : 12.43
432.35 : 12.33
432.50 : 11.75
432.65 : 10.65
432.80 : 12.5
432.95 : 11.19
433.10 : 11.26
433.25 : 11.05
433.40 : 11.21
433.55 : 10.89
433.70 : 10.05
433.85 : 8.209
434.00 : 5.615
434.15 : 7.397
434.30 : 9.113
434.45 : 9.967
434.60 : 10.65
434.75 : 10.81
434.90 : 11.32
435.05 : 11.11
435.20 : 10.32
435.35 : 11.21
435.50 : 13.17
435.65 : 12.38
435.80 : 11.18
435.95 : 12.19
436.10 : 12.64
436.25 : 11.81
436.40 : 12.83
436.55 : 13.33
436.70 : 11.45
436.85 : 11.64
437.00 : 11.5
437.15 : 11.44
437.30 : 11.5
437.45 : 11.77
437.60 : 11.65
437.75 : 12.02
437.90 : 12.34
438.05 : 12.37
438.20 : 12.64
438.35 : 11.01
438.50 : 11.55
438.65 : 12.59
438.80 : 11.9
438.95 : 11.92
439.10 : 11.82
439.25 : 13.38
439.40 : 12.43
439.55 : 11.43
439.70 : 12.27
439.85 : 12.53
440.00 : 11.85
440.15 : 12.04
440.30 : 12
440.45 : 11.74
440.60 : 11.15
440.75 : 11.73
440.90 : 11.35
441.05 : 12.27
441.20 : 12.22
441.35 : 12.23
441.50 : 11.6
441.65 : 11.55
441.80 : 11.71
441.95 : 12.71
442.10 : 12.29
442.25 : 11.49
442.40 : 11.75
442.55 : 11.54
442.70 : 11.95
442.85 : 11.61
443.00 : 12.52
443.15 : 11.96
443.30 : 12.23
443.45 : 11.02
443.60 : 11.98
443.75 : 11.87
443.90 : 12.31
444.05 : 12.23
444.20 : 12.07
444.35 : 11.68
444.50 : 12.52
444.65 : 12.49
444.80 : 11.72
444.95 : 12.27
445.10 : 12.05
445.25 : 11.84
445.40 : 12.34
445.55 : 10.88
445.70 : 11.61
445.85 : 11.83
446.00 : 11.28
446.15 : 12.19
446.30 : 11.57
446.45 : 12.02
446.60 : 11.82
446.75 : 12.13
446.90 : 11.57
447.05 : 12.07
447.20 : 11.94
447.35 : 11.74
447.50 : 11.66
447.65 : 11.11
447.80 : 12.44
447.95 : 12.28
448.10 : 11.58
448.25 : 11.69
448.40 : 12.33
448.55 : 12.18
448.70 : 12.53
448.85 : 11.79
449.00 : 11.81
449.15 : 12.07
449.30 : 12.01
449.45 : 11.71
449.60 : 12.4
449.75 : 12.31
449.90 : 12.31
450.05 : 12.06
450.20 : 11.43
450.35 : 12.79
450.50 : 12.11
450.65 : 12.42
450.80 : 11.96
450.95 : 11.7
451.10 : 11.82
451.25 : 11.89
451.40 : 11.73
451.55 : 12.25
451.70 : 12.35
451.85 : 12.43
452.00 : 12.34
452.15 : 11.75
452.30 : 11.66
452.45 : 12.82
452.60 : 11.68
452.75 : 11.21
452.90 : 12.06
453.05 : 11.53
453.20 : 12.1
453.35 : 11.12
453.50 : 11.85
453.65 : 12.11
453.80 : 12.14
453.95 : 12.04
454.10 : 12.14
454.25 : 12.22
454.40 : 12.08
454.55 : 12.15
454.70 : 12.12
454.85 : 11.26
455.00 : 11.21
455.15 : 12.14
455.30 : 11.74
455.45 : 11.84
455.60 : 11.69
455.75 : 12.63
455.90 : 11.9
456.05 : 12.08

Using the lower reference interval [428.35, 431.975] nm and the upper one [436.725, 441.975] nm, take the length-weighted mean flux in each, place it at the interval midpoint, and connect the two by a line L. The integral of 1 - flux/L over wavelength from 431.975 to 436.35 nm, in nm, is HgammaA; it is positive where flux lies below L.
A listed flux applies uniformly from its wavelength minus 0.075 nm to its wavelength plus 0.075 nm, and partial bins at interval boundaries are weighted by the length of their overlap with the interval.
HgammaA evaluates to 0.31 nm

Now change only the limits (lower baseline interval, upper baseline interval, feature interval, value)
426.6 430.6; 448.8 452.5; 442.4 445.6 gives 0.006 nm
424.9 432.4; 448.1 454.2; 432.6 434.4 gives 0.300 nm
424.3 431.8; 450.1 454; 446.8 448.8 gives 0.003 nm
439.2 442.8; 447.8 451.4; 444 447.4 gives 0.029 nm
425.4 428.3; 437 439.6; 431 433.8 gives 0.071 nm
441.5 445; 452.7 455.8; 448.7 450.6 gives -0.028 nm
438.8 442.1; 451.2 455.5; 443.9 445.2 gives -0.017 nm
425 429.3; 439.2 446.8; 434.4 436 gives 0.087 nm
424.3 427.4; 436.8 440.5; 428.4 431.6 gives 0.127 nm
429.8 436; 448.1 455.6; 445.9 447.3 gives -0.013 nm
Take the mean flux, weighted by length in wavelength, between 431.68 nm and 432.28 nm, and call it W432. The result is 12.6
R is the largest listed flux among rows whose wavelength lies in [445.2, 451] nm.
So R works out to 12.79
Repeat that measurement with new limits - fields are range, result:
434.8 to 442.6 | 13.38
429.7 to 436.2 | 13.17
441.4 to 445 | 12.71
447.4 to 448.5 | 12.44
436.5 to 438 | 13.33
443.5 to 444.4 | 12.31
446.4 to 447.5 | 12.13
